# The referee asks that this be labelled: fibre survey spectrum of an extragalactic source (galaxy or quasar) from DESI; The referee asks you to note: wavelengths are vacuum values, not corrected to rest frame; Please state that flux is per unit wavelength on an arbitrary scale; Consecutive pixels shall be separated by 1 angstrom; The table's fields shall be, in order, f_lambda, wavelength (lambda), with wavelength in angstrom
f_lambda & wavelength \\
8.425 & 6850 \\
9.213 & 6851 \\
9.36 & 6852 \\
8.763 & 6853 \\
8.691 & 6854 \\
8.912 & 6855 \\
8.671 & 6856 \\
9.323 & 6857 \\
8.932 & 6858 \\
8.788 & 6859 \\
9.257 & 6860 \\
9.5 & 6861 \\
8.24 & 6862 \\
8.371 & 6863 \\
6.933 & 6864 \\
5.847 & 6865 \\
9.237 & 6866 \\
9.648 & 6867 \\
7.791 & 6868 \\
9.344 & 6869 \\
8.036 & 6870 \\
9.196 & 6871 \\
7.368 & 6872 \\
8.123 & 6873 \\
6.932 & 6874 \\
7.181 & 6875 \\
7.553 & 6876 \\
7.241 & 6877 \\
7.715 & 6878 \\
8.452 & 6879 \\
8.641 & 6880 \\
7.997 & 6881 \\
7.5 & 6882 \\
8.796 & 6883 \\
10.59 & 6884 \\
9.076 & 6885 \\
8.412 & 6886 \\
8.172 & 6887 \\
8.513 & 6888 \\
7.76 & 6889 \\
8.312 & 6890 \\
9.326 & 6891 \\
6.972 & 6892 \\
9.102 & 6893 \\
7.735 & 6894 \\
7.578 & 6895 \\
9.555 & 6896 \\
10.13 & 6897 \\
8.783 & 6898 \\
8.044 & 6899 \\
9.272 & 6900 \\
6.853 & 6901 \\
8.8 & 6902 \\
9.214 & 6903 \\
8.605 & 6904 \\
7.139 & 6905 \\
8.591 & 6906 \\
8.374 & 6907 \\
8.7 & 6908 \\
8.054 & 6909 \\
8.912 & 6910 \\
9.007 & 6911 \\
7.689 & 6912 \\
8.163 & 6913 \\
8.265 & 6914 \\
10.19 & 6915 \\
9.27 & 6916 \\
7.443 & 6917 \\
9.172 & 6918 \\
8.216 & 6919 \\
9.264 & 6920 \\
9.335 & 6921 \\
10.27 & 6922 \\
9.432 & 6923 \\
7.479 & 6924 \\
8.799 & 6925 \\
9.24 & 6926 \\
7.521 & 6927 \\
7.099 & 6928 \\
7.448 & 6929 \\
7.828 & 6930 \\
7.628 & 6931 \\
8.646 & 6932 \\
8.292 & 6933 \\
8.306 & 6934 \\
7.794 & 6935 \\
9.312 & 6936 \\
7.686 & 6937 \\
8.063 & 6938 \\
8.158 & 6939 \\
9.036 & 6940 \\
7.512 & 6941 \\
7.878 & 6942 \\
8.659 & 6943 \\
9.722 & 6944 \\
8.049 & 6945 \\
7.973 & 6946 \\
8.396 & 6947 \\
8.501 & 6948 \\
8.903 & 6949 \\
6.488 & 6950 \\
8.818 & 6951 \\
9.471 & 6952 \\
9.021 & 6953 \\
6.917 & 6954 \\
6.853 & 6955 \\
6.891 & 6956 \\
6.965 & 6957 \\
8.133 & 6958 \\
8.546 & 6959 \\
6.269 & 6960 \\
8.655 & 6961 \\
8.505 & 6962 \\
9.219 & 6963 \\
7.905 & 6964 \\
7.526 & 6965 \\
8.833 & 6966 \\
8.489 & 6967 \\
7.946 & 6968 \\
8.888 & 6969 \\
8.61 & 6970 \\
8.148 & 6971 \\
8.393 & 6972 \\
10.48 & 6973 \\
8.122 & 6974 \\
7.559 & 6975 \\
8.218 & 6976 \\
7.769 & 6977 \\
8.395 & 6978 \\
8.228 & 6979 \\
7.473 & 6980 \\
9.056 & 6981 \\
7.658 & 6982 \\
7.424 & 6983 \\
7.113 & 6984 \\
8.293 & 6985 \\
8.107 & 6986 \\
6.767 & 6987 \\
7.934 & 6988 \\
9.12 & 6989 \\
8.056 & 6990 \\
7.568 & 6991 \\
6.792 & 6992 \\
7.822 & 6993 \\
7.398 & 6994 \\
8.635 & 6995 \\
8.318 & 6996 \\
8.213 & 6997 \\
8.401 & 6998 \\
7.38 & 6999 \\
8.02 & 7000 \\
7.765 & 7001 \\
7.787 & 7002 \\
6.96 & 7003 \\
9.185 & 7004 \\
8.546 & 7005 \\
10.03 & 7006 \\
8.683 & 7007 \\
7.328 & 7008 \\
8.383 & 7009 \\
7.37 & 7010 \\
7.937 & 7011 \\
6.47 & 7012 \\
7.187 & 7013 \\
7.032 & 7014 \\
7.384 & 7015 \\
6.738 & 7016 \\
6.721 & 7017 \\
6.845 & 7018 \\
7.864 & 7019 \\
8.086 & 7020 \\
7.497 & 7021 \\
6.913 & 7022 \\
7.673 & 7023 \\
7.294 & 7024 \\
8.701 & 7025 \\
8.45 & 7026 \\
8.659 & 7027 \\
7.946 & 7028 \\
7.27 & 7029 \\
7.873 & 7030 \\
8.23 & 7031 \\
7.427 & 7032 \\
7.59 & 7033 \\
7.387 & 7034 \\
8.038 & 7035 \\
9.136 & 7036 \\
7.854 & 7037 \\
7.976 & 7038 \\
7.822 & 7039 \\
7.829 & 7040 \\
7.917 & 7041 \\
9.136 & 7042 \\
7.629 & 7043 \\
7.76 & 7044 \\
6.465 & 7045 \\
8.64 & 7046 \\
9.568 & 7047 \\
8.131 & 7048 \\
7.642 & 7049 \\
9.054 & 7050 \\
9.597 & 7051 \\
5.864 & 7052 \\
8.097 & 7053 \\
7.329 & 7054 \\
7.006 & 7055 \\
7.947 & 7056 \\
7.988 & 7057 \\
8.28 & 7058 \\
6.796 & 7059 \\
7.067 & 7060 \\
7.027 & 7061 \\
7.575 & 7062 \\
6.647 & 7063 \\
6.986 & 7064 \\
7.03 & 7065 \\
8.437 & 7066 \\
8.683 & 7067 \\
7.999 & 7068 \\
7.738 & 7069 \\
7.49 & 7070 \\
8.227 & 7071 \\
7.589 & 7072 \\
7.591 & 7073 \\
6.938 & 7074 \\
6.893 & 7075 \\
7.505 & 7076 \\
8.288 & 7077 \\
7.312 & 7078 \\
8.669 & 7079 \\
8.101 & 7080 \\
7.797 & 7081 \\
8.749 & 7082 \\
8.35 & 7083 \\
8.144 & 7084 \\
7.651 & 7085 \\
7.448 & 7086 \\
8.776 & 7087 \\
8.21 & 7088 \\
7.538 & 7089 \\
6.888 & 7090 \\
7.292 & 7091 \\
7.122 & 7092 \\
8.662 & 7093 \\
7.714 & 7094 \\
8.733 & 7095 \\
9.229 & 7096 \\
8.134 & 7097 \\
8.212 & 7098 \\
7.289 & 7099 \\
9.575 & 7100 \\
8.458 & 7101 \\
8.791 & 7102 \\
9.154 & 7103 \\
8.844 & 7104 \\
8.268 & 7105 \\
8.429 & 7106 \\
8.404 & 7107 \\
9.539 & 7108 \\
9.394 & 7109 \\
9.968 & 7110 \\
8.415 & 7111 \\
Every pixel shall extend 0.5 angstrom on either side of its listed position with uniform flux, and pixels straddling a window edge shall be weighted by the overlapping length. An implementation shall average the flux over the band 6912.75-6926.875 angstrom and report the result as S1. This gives 8.87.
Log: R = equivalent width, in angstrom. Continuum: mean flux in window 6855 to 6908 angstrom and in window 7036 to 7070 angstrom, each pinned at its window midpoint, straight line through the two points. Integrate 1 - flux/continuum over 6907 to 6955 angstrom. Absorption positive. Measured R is -1.1 angstrom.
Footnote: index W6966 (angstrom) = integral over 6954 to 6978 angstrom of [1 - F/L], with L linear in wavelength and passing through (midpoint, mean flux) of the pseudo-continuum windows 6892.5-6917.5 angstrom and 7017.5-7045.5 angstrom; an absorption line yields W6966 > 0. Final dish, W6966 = 0.3 angstrom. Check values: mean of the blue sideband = 8.54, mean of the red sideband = 7.83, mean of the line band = 8.11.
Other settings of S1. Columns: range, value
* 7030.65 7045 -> 7.93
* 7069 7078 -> 7.56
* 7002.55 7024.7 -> 7.65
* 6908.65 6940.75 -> 8.46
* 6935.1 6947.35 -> 8.35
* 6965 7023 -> 7.93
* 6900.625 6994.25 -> 8.24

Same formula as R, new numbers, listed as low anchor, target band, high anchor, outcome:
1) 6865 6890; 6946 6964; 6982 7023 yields -0.2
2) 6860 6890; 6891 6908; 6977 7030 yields -0.6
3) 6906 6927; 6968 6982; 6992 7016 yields -0.4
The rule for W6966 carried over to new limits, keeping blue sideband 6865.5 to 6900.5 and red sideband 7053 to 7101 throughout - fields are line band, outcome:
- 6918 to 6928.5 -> -0.5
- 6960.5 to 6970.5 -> -0.4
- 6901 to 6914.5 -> -0.1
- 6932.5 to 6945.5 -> -0.2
